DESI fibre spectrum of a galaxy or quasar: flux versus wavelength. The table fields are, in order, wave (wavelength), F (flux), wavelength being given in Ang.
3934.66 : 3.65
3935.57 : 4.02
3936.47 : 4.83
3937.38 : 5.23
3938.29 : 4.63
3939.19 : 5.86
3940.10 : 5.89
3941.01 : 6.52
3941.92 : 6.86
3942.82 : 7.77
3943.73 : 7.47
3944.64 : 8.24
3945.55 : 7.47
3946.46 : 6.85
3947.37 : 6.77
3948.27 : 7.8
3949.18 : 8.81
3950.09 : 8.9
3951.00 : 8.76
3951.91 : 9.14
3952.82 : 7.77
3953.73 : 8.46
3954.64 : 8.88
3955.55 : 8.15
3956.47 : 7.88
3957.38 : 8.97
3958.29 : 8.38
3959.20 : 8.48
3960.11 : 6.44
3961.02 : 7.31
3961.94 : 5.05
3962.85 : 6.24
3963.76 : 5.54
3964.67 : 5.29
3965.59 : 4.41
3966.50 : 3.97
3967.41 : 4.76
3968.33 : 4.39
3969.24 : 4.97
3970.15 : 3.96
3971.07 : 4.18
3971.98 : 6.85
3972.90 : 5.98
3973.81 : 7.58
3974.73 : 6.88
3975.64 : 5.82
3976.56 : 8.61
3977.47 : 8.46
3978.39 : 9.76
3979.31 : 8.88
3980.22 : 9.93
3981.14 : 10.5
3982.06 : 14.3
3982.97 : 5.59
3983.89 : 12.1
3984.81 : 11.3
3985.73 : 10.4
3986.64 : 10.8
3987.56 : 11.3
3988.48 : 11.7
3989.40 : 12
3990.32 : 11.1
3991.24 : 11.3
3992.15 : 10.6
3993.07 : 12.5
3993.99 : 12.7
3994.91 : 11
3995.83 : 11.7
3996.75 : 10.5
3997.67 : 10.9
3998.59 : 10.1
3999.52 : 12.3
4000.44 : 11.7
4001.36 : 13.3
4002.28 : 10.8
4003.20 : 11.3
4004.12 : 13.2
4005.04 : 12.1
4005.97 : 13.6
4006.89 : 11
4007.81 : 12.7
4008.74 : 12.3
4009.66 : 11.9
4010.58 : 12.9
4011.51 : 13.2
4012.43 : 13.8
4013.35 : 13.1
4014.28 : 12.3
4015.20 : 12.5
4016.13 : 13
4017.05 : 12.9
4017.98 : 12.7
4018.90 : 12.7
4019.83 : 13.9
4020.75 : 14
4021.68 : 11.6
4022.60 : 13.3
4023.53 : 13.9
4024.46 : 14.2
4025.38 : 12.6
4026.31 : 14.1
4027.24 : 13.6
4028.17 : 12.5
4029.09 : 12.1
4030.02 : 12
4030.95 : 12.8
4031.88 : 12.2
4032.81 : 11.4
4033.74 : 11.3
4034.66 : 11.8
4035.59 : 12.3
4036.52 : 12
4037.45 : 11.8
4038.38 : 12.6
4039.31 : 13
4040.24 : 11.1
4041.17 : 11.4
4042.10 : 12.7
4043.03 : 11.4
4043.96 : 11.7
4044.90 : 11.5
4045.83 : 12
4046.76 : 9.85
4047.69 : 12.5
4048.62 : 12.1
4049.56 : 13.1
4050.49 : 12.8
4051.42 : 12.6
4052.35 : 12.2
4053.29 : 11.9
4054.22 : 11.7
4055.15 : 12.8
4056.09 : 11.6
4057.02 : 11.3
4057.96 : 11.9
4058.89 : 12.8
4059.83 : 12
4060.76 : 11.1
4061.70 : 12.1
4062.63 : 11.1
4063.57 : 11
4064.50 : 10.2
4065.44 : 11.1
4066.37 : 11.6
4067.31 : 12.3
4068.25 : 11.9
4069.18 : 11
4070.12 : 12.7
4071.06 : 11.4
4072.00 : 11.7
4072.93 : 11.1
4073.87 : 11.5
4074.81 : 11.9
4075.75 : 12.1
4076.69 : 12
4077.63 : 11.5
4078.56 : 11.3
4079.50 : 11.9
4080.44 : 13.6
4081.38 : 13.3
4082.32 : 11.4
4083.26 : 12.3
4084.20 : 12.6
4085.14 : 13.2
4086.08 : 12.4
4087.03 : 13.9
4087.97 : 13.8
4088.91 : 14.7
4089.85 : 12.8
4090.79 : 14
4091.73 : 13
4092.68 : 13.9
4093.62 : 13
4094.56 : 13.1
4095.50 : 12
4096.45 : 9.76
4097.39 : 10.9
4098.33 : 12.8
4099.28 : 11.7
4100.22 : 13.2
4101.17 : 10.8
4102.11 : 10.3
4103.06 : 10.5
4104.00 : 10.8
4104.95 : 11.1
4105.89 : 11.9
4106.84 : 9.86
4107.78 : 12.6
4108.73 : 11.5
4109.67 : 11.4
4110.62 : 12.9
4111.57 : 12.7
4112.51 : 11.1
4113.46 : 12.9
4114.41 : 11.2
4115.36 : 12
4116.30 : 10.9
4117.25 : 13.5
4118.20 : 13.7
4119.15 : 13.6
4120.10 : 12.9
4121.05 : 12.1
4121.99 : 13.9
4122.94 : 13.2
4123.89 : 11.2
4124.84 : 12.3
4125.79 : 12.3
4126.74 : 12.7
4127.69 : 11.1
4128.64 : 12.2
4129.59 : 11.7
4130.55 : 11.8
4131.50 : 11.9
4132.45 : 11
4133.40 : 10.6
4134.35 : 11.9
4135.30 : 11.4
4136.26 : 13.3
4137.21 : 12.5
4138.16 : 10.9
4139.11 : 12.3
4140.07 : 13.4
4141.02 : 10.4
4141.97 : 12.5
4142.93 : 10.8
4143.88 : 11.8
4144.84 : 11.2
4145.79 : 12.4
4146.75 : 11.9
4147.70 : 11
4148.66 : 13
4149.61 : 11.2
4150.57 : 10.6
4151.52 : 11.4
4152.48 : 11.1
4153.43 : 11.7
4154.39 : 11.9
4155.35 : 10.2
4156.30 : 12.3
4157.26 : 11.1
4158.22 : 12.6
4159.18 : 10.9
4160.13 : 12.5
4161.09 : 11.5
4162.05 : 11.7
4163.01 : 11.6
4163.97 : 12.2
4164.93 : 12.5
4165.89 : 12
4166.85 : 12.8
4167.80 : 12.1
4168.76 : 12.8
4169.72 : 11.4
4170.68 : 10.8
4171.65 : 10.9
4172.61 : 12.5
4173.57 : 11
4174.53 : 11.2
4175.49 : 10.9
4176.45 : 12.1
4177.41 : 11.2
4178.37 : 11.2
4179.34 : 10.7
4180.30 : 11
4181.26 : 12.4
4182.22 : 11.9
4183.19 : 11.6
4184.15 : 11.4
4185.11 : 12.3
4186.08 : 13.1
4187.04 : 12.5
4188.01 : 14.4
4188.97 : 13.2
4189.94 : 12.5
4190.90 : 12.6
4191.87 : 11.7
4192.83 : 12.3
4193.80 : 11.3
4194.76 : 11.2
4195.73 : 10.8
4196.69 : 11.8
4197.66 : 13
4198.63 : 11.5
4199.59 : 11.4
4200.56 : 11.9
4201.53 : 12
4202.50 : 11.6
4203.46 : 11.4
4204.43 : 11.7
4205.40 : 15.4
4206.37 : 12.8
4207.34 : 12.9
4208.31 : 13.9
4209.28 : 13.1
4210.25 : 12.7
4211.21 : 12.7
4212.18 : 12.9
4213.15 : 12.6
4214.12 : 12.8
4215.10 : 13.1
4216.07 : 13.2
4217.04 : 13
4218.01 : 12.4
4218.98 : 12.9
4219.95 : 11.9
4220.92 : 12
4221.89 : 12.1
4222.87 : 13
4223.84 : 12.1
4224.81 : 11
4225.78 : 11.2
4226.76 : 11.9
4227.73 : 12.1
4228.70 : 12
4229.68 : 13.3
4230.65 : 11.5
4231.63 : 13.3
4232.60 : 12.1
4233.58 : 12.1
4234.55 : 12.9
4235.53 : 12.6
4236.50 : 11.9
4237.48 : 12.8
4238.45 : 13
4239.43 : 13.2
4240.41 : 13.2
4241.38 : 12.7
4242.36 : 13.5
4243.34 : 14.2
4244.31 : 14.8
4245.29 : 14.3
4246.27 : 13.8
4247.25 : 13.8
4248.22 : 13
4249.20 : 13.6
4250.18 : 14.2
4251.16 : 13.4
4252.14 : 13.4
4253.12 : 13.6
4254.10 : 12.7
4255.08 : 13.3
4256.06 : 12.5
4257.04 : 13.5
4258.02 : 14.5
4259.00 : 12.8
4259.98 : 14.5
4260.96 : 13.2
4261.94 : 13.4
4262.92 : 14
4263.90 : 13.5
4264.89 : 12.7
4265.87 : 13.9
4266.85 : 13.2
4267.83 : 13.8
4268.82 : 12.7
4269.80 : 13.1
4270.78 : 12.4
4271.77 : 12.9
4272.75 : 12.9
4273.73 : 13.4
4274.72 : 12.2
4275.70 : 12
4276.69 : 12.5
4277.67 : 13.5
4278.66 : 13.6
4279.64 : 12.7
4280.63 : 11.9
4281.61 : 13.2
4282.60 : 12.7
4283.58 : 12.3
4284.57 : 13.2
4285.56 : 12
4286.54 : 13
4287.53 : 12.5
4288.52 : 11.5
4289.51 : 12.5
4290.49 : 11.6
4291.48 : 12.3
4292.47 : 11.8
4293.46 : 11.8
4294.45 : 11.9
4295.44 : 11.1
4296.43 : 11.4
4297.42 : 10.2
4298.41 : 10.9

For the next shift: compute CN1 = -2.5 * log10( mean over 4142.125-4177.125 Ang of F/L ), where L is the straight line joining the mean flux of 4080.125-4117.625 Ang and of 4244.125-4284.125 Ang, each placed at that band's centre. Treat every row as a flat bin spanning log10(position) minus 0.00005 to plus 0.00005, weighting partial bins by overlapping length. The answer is 0.084 mag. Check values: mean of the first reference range 12.2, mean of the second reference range 13.2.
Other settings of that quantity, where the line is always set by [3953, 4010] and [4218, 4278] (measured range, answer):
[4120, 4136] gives -0.07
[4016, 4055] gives -0.24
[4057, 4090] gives -0.15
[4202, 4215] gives -0.03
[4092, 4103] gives -0.10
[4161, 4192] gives 0.00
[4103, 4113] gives -0.05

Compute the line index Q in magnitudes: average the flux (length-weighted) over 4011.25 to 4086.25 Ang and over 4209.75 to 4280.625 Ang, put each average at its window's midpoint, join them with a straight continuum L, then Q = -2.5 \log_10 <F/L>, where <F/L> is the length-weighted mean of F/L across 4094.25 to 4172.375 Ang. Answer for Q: 0.06 mag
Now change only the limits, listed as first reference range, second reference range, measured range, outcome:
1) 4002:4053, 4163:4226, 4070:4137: 0.01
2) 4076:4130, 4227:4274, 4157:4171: 0.06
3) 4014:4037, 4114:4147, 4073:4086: 0.02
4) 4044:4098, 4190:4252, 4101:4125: 0.03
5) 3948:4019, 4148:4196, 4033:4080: -0.13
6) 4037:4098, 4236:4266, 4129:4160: 0.09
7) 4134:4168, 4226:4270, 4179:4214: 0.01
